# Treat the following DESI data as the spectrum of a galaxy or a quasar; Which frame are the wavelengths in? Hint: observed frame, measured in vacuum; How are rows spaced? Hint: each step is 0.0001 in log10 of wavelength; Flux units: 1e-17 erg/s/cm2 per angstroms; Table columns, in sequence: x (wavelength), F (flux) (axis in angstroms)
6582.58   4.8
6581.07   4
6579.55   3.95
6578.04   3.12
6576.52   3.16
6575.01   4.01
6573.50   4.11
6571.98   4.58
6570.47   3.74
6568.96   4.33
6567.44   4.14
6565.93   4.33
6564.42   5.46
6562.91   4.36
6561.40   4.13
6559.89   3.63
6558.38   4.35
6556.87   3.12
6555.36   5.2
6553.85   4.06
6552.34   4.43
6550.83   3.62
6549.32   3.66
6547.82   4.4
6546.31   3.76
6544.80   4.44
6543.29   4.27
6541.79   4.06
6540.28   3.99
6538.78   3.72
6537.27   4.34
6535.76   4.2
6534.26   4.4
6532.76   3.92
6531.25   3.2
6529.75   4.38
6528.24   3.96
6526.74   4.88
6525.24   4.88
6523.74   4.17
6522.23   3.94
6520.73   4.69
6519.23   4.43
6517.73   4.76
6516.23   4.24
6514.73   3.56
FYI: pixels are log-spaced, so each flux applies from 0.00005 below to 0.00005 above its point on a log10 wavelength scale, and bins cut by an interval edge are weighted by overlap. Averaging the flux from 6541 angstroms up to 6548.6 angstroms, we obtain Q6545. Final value 4.18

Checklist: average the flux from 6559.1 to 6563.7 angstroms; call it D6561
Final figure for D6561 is 4.06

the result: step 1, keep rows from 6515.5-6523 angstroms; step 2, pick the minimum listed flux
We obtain 3.94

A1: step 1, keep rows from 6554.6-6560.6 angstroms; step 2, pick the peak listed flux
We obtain 5.2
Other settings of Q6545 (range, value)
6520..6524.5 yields 4.26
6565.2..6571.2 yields 4.13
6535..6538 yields 4.27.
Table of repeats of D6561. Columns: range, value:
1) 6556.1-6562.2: 3.82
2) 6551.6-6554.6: 4.24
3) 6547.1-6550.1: 4.03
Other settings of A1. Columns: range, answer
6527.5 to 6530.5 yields 4.38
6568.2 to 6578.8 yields 4.58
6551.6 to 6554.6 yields 4.43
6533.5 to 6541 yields 4.4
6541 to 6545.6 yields 4.44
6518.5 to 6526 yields 4.88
